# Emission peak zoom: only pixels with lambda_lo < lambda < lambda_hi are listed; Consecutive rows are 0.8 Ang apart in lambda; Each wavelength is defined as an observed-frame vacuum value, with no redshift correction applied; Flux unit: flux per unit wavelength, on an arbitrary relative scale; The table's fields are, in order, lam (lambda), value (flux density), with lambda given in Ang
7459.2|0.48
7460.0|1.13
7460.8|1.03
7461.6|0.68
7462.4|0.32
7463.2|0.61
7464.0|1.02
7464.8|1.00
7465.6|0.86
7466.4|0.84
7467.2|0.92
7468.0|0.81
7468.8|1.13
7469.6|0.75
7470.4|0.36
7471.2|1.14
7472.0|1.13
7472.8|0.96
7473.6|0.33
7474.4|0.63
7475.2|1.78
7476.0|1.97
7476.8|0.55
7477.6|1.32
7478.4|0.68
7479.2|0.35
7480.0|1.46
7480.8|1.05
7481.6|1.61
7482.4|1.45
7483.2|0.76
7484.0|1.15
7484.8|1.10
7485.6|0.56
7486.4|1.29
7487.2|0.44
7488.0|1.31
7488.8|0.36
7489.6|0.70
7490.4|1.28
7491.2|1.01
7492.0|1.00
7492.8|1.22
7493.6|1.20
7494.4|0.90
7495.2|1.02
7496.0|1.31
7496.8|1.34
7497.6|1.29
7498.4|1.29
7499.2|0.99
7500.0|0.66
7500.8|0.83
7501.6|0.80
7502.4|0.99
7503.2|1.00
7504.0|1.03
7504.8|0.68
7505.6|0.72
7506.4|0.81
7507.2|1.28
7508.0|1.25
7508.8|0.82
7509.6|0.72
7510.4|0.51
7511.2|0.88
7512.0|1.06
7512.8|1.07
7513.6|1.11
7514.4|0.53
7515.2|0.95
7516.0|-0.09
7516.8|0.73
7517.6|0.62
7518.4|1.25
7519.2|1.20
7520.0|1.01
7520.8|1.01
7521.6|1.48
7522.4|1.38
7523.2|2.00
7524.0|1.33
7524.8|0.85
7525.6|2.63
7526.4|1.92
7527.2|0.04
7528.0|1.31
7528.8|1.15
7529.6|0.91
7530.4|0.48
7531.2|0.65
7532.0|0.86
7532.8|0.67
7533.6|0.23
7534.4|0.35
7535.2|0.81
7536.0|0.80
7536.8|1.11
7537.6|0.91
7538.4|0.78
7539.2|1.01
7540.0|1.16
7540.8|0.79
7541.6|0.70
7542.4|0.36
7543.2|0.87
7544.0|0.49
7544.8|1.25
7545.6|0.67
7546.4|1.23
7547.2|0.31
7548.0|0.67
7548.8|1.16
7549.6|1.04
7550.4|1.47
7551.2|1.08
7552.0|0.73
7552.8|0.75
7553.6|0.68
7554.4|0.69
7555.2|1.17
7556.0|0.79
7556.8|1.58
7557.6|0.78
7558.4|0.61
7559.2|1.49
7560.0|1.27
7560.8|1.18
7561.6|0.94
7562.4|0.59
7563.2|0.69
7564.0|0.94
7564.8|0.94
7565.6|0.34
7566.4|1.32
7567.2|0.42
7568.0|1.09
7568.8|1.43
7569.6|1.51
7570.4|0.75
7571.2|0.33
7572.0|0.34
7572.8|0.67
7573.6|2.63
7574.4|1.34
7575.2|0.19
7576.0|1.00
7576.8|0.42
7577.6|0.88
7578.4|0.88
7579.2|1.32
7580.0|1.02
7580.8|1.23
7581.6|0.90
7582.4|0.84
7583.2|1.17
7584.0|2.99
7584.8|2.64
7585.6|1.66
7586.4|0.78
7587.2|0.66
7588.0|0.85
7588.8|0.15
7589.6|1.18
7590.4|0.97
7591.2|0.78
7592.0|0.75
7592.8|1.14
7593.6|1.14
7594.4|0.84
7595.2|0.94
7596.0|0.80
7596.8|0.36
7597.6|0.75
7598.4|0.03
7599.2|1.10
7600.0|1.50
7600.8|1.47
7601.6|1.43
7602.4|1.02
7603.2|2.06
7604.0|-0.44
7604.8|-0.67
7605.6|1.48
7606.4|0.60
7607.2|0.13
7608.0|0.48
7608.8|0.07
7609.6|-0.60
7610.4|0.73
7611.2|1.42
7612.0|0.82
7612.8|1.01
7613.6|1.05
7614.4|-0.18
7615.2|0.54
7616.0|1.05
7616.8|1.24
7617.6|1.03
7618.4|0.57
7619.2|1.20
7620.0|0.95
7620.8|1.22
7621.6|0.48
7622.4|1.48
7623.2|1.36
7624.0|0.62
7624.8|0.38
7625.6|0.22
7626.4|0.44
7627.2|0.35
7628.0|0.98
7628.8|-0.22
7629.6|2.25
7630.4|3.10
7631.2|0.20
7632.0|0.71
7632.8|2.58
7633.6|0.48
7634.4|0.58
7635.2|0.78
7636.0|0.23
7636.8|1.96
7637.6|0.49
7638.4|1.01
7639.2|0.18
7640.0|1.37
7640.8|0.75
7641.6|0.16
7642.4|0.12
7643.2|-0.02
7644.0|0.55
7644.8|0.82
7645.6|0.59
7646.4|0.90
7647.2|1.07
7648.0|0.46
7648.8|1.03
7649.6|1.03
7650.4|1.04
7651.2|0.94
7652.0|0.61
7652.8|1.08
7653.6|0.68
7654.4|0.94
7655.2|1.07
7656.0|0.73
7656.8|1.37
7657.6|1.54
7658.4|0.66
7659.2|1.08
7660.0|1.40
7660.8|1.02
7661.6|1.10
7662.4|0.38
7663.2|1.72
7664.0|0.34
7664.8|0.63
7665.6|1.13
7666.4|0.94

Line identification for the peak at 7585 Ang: [S II]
